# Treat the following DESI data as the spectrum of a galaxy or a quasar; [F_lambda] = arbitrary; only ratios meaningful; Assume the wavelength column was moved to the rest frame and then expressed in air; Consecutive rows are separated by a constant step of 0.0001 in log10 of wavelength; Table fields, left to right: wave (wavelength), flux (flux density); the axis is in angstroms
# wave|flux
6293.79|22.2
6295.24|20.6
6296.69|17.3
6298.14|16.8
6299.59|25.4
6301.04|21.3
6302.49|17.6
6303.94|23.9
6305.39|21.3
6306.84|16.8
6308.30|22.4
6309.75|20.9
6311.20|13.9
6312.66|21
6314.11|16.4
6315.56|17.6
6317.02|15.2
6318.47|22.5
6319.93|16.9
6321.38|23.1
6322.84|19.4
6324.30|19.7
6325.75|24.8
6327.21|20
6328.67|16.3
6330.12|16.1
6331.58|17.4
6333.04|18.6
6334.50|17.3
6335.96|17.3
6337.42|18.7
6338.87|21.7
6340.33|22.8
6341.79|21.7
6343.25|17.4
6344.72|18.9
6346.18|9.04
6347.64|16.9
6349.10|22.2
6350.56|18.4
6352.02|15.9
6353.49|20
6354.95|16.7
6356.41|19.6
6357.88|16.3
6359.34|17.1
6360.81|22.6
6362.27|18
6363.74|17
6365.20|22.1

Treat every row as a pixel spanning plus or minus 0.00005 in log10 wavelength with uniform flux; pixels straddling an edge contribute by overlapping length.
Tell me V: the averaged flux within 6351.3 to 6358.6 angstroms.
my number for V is 17.7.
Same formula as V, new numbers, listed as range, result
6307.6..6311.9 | 19.1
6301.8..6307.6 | 19.9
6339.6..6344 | 20.6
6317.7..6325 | 20.3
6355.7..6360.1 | 17.7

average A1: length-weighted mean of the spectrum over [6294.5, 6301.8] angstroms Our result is 20.3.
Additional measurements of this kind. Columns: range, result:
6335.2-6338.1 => 18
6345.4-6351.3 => 16.7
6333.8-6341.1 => 19.6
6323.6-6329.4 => 20.2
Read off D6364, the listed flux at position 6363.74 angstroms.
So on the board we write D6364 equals 17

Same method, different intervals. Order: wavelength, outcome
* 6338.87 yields 21.7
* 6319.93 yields 16.9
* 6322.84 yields 19.4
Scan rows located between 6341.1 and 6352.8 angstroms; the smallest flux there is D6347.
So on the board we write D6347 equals 9.04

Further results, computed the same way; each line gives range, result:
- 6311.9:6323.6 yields 15.2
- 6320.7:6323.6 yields 19.4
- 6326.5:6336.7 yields 16.1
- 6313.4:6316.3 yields 16.4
